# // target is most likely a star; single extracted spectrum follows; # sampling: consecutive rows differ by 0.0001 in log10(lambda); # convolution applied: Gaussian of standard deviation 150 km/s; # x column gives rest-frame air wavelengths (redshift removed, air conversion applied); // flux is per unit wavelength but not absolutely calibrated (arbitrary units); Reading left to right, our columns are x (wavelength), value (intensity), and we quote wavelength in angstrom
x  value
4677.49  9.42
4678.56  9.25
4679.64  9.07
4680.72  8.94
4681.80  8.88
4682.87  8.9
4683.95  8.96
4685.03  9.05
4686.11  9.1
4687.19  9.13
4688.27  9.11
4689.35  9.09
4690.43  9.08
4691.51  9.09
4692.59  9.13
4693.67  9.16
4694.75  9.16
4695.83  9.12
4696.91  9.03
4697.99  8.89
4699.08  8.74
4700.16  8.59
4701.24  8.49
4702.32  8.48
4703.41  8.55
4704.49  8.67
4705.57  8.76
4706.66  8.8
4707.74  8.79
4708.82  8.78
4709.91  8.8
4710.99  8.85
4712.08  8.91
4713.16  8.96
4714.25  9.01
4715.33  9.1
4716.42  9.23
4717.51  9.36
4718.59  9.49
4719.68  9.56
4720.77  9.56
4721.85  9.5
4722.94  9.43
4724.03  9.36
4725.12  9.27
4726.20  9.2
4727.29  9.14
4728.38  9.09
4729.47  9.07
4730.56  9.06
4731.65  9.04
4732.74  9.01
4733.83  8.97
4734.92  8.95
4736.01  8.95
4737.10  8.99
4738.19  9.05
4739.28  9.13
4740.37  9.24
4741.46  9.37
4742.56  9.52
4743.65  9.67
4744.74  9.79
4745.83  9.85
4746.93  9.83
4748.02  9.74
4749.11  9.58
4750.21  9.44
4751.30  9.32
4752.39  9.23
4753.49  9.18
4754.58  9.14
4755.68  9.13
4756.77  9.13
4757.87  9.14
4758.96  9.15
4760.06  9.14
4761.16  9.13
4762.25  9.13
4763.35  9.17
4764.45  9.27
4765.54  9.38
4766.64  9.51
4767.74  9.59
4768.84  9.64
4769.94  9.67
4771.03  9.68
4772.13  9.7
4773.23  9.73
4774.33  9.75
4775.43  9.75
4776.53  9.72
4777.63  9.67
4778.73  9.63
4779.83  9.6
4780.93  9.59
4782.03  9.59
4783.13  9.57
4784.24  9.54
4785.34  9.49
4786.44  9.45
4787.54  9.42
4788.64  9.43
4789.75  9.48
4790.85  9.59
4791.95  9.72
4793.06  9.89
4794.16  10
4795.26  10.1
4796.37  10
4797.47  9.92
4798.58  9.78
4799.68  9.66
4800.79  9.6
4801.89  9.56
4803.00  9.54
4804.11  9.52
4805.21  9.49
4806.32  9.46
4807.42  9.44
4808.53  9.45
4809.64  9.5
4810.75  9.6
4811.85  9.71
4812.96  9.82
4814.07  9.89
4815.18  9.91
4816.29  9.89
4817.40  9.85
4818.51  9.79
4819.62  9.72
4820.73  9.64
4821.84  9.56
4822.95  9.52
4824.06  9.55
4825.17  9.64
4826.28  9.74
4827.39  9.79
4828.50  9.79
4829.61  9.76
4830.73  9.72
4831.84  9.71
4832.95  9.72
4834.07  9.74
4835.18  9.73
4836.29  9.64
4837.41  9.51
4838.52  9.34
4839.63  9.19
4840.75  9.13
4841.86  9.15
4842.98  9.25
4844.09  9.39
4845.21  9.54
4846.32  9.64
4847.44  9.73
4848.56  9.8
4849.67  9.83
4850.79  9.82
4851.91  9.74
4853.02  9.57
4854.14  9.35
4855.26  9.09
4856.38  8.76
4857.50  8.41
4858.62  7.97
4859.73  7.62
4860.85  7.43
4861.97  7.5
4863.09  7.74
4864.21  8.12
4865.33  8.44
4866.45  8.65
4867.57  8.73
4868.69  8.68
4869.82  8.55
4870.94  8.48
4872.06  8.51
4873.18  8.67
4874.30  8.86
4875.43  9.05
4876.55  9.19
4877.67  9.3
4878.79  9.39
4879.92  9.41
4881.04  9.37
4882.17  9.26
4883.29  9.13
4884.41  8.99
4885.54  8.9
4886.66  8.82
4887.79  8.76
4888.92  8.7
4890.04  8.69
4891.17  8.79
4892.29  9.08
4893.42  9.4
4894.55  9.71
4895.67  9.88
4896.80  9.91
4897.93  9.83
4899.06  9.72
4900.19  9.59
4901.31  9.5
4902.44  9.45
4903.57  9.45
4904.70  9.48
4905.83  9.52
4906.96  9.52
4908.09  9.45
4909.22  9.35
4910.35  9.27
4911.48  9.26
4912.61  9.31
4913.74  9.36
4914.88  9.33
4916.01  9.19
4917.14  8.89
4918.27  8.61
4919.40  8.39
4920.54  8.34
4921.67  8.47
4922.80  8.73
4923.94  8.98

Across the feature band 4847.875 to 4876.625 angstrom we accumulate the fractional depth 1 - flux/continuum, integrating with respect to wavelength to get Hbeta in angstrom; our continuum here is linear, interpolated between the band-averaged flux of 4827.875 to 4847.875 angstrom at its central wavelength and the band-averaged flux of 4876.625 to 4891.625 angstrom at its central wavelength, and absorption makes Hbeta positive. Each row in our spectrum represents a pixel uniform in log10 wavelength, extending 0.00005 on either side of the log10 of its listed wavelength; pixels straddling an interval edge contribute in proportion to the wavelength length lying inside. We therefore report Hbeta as 1.77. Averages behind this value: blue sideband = 9.54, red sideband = 9.05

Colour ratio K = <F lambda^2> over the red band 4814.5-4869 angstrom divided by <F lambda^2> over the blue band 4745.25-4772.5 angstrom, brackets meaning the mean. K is 1.0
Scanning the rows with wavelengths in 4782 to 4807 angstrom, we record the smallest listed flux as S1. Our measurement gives 9.42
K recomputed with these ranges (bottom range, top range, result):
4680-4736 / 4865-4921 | 1.09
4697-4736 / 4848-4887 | 1.04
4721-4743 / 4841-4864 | 1.03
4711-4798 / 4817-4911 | 1.03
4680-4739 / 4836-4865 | 1.06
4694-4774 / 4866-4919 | 1.06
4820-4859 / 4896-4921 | 1.01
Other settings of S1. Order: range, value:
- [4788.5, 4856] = 9.09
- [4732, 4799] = 8.95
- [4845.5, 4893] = 7.43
